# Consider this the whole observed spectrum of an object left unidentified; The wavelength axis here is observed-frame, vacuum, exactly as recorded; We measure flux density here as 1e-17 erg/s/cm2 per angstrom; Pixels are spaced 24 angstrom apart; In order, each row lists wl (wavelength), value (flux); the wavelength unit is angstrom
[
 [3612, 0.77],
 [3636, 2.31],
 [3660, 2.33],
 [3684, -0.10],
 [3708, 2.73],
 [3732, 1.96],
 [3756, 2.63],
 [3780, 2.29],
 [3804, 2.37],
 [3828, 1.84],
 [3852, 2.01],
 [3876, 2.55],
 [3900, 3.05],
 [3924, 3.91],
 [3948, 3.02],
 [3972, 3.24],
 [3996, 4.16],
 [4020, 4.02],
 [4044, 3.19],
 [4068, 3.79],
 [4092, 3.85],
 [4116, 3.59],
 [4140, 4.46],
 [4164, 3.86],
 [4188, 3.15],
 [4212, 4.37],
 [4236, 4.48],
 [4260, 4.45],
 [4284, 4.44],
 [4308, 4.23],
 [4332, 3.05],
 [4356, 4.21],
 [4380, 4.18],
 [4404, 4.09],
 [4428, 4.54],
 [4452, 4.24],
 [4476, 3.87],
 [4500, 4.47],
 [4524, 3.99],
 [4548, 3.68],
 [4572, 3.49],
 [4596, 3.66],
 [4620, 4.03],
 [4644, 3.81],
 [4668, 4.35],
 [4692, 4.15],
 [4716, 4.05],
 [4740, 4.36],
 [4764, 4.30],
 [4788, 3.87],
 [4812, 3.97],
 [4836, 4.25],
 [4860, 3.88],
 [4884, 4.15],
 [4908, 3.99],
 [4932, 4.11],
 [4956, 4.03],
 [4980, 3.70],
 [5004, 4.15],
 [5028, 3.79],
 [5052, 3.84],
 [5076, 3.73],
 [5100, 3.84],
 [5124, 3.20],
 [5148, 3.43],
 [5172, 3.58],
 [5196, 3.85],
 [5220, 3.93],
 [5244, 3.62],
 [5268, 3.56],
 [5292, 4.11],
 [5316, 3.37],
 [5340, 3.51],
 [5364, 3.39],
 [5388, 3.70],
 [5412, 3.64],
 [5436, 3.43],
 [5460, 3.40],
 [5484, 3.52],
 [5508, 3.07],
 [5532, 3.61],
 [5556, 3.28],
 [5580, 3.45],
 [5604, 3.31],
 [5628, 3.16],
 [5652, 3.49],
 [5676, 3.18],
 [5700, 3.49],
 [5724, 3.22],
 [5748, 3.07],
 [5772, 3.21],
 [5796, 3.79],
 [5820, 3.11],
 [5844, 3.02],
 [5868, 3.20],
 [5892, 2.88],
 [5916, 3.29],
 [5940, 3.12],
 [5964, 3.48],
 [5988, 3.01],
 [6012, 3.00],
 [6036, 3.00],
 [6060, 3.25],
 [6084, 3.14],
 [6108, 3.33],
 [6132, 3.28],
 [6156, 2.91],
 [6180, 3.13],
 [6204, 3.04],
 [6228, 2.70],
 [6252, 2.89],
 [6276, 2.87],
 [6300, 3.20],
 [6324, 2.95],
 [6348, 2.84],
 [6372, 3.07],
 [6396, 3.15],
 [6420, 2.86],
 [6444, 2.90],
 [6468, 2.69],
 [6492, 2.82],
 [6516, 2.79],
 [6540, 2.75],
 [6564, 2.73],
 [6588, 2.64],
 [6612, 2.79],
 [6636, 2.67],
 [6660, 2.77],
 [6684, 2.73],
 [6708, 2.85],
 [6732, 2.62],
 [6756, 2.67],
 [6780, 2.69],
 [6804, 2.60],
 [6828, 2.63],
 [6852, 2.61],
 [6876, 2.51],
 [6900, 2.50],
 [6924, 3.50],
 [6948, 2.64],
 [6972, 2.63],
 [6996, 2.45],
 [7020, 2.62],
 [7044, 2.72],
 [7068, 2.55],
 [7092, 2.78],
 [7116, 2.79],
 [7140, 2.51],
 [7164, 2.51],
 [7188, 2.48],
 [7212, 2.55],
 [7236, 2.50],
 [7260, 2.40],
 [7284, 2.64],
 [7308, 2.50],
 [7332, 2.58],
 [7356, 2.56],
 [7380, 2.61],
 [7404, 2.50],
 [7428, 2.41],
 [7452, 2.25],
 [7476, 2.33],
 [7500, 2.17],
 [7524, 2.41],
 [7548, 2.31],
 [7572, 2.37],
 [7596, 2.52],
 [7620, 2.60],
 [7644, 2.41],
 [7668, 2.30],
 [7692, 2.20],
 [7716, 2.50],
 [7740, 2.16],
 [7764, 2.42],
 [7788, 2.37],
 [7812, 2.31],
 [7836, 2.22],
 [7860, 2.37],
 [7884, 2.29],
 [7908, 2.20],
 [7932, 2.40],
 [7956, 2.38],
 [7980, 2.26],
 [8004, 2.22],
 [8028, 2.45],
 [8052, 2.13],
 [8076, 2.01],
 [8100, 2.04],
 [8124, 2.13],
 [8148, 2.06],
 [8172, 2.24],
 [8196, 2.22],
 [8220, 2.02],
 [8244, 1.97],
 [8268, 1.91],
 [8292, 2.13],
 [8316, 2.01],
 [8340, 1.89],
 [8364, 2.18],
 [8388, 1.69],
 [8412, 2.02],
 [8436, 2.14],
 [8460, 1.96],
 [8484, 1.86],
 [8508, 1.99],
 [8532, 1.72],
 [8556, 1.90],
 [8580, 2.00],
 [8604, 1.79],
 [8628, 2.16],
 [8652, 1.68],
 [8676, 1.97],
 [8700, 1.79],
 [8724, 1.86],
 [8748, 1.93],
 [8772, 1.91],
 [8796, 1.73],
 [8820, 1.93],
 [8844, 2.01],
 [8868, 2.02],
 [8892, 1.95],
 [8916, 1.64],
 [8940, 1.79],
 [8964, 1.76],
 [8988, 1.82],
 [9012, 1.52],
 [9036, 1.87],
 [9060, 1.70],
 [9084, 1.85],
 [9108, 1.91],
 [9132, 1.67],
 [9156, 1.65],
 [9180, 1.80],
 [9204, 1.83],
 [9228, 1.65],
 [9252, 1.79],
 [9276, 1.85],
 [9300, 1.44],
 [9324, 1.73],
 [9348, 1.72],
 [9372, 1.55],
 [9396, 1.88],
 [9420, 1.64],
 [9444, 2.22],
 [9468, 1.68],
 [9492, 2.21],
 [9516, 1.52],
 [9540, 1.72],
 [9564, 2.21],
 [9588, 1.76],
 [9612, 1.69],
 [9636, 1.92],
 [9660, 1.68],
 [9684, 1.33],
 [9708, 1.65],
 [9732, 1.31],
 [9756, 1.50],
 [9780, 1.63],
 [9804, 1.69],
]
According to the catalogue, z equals 0.055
